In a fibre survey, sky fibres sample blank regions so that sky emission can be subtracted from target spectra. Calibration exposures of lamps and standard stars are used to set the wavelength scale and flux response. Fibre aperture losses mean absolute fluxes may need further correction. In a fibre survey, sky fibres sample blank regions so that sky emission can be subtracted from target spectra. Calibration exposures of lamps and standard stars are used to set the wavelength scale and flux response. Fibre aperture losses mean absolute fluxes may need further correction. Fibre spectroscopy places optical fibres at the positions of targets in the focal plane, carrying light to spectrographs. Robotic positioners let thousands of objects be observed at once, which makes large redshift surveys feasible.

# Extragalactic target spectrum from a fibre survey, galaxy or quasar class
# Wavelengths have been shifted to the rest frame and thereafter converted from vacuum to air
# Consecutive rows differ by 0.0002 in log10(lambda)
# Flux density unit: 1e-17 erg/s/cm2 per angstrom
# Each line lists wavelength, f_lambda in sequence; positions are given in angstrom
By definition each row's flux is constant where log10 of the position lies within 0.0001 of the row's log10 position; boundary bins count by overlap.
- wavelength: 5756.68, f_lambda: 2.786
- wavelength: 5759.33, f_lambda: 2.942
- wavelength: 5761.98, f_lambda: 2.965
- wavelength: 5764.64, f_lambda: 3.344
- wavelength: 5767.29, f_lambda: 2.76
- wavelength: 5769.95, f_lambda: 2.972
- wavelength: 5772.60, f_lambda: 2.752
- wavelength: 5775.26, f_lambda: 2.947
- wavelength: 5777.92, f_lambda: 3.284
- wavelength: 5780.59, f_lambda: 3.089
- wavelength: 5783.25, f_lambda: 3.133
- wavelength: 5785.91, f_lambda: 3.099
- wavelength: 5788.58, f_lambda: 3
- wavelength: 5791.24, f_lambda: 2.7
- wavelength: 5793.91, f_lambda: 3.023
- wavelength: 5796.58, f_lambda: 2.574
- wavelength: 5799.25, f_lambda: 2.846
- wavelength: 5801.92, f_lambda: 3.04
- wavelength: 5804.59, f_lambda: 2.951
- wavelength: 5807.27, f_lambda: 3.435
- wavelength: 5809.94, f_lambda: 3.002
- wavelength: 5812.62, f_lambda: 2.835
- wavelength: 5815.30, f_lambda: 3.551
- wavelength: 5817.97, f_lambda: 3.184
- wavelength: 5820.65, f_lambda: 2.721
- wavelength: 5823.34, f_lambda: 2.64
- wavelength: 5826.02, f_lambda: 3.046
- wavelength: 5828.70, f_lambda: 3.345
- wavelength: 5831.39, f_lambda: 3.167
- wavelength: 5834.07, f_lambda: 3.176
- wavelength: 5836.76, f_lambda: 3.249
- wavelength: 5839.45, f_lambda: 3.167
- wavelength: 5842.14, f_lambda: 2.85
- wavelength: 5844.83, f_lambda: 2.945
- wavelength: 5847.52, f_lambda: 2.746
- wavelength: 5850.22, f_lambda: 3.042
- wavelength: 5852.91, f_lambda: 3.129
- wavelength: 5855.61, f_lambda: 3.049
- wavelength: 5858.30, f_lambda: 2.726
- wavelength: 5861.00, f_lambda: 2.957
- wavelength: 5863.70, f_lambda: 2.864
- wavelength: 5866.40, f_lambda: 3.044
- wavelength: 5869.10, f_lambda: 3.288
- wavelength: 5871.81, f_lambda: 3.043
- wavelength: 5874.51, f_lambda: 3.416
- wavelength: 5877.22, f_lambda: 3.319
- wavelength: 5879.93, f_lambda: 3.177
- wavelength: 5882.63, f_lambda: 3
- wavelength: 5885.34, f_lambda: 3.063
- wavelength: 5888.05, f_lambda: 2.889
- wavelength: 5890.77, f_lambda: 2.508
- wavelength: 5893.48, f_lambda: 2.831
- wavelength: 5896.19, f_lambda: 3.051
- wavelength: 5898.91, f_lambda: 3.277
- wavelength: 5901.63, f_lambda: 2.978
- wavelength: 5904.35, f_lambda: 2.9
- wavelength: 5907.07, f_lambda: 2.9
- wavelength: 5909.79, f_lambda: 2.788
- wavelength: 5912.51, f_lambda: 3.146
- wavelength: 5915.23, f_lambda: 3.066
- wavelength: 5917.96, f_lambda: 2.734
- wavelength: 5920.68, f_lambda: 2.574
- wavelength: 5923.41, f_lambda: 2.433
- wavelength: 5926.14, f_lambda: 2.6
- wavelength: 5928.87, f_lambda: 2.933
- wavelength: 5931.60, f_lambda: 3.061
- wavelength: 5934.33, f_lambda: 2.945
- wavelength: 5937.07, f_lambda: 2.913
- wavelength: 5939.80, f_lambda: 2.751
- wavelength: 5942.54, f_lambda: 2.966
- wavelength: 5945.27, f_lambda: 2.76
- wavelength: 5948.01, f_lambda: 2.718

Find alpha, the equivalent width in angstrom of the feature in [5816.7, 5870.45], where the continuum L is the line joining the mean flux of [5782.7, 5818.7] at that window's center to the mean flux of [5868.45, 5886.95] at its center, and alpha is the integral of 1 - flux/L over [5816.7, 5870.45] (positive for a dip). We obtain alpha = 1.6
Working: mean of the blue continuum 3.02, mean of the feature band 3.02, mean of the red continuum 3.18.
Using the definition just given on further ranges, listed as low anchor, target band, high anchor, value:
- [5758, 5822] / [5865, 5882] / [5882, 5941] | -1.67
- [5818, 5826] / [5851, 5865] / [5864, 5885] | 0.48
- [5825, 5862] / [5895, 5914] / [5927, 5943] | -0.31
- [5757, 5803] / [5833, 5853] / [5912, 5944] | -0.83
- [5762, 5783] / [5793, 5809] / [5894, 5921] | 0.16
